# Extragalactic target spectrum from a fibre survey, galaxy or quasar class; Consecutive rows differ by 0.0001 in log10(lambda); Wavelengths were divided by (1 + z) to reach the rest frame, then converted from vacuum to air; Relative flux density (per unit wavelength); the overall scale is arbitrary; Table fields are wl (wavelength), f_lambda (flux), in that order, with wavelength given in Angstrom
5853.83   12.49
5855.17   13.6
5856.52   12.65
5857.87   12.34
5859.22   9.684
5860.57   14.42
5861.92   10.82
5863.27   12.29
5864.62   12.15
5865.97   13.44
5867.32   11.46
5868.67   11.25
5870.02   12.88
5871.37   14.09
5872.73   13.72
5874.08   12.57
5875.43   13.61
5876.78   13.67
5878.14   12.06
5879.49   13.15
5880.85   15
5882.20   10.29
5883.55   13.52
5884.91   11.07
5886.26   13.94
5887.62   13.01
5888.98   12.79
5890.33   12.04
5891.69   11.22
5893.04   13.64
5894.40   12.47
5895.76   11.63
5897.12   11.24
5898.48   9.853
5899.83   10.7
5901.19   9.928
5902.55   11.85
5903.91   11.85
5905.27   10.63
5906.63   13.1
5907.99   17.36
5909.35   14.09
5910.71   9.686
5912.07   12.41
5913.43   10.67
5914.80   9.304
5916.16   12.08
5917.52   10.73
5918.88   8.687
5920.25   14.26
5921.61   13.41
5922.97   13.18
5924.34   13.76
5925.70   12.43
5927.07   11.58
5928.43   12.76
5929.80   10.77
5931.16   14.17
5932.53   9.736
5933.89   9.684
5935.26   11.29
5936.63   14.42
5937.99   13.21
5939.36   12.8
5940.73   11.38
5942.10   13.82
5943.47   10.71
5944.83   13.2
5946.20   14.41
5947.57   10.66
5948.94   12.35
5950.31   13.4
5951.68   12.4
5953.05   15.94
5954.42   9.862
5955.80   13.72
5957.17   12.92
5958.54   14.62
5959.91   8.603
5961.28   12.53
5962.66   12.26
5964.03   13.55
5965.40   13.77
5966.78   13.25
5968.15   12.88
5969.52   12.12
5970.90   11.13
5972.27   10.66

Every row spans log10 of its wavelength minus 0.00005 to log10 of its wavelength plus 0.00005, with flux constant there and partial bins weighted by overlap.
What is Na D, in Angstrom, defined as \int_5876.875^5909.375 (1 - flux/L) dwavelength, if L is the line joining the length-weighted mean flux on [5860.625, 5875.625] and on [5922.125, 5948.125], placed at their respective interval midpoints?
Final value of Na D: 0.44 Angstrom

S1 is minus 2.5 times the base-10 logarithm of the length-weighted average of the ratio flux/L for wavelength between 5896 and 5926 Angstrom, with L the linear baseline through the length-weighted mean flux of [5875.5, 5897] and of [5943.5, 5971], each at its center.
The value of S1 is 0.07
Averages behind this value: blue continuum 12.6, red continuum 12.7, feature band 11.9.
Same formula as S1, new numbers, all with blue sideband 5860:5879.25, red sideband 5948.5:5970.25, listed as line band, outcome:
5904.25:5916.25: 0.05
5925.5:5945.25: 0.06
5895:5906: 0.16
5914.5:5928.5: 0.06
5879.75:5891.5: 0.01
